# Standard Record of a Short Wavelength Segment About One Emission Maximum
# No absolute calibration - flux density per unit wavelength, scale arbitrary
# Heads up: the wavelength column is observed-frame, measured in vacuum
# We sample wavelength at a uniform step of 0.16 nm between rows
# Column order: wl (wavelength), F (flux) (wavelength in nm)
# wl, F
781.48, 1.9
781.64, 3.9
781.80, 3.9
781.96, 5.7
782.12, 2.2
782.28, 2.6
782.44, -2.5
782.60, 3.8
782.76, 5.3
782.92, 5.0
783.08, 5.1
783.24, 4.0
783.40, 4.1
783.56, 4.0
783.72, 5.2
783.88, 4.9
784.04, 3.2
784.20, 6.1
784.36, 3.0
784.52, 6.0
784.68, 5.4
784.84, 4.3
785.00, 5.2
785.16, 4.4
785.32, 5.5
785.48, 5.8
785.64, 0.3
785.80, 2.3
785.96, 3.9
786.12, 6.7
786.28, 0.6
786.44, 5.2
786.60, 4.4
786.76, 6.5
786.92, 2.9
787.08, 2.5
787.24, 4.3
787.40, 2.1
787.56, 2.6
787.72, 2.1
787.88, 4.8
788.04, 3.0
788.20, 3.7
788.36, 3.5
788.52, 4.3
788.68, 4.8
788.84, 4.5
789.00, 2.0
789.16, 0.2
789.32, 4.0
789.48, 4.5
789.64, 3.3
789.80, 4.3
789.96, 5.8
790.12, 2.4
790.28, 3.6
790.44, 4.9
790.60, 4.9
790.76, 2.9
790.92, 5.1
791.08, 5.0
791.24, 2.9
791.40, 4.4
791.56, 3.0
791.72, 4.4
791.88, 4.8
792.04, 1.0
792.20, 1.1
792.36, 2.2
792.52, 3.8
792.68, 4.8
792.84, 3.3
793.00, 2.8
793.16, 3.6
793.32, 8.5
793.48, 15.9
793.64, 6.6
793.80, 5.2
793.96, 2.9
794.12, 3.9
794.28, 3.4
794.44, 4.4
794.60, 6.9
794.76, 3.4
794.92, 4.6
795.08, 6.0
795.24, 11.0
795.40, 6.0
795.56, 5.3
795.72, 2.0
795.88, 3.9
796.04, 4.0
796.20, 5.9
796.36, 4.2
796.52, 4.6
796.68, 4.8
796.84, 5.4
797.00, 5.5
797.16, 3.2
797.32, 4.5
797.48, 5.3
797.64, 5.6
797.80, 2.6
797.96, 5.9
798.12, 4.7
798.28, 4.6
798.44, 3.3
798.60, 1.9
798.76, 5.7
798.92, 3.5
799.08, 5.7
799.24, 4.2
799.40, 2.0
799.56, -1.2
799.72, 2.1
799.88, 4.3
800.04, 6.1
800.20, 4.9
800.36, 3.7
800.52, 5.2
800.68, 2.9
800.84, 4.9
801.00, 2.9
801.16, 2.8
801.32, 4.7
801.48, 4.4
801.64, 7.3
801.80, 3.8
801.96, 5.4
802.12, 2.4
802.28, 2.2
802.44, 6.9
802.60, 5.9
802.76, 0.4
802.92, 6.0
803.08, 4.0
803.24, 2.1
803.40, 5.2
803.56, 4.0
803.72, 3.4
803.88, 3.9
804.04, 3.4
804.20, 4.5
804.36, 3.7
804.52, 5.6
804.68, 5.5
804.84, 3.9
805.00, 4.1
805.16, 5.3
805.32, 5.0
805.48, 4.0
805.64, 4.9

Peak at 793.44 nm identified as [S II] 6716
